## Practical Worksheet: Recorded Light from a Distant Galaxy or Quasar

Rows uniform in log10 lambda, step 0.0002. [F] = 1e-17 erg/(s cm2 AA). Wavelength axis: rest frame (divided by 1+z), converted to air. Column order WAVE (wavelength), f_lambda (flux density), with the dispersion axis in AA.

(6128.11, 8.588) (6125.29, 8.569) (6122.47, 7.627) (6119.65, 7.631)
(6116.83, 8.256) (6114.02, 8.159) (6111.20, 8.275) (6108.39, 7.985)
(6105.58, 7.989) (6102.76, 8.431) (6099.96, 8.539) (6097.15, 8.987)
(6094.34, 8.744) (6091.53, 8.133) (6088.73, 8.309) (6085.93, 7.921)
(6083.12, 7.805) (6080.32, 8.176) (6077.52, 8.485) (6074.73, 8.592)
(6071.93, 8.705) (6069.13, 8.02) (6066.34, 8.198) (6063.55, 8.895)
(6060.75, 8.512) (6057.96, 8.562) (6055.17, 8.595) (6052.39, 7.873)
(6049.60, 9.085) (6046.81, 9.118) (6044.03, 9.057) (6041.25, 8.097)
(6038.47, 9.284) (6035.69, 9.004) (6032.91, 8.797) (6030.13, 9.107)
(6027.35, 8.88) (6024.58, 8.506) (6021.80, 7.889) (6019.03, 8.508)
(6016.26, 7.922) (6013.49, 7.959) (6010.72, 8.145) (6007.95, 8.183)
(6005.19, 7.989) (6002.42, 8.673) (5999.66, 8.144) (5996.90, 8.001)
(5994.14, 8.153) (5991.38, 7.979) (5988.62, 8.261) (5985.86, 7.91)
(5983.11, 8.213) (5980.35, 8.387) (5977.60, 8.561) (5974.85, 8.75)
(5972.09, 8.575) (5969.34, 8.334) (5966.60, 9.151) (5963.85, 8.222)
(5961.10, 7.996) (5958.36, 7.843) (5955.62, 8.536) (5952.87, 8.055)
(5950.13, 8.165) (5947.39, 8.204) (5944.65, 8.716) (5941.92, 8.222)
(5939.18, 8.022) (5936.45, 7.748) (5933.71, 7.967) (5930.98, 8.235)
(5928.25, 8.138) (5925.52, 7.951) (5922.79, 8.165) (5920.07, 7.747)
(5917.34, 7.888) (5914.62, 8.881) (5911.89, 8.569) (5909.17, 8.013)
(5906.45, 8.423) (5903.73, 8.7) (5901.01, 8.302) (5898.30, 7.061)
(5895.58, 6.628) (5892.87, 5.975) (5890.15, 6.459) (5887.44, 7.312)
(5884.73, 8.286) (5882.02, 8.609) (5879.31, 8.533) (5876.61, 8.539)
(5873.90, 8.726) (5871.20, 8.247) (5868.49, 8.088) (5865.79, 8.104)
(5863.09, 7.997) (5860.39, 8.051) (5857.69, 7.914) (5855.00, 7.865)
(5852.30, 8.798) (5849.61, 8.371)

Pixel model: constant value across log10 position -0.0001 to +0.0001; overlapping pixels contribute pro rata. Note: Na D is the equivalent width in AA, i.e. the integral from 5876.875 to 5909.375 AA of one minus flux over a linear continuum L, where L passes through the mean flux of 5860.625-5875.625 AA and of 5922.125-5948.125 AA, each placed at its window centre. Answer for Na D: 1.9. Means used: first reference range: 8.22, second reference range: 8.13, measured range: 7.71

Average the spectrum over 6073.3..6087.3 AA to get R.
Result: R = 8.2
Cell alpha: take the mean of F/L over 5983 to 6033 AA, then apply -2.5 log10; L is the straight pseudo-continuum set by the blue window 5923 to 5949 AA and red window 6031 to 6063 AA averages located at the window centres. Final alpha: 0.03 mag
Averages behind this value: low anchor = 8.13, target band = 8.26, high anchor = 8.74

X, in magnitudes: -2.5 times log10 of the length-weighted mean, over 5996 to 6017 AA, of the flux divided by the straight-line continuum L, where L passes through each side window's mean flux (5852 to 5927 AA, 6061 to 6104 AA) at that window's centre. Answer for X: 0.01 mag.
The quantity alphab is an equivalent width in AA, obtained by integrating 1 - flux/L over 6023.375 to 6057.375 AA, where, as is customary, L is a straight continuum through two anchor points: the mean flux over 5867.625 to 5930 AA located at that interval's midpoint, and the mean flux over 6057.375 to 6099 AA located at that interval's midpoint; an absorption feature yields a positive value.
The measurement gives -1.9 AA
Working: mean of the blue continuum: 7.97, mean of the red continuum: 8.4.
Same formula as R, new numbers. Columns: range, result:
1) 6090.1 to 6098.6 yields 8.62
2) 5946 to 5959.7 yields 8.16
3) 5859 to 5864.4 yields 8.02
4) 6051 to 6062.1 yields 8.39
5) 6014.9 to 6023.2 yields 8.1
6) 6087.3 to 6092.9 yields 8.23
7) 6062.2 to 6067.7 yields 8.55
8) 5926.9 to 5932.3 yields 8.19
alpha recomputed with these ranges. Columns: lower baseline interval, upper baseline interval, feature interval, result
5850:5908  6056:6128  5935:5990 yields -0.03 mag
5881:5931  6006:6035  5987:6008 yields 0.02 mag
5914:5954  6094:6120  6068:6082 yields -0.02 mag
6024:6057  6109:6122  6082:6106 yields -0.01 mag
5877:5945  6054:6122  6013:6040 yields -0.05 mag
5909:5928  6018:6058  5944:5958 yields 0.01 mag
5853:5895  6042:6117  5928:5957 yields -0.01 mag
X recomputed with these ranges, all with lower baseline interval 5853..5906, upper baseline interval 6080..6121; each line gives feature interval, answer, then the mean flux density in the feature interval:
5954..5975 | -0.05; 8.4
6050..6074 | -0.04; 8.45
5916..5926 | 0.00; 7.94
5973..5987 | -0.04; 8.38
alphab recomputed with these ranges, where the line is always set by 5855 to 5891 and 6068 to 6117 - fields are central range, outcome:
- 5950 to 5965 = 0.1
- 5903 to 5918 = -0.6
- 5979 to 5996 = 0.1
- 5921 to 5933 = 0.1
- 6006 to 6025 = 0.2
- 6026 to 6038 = -1.1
